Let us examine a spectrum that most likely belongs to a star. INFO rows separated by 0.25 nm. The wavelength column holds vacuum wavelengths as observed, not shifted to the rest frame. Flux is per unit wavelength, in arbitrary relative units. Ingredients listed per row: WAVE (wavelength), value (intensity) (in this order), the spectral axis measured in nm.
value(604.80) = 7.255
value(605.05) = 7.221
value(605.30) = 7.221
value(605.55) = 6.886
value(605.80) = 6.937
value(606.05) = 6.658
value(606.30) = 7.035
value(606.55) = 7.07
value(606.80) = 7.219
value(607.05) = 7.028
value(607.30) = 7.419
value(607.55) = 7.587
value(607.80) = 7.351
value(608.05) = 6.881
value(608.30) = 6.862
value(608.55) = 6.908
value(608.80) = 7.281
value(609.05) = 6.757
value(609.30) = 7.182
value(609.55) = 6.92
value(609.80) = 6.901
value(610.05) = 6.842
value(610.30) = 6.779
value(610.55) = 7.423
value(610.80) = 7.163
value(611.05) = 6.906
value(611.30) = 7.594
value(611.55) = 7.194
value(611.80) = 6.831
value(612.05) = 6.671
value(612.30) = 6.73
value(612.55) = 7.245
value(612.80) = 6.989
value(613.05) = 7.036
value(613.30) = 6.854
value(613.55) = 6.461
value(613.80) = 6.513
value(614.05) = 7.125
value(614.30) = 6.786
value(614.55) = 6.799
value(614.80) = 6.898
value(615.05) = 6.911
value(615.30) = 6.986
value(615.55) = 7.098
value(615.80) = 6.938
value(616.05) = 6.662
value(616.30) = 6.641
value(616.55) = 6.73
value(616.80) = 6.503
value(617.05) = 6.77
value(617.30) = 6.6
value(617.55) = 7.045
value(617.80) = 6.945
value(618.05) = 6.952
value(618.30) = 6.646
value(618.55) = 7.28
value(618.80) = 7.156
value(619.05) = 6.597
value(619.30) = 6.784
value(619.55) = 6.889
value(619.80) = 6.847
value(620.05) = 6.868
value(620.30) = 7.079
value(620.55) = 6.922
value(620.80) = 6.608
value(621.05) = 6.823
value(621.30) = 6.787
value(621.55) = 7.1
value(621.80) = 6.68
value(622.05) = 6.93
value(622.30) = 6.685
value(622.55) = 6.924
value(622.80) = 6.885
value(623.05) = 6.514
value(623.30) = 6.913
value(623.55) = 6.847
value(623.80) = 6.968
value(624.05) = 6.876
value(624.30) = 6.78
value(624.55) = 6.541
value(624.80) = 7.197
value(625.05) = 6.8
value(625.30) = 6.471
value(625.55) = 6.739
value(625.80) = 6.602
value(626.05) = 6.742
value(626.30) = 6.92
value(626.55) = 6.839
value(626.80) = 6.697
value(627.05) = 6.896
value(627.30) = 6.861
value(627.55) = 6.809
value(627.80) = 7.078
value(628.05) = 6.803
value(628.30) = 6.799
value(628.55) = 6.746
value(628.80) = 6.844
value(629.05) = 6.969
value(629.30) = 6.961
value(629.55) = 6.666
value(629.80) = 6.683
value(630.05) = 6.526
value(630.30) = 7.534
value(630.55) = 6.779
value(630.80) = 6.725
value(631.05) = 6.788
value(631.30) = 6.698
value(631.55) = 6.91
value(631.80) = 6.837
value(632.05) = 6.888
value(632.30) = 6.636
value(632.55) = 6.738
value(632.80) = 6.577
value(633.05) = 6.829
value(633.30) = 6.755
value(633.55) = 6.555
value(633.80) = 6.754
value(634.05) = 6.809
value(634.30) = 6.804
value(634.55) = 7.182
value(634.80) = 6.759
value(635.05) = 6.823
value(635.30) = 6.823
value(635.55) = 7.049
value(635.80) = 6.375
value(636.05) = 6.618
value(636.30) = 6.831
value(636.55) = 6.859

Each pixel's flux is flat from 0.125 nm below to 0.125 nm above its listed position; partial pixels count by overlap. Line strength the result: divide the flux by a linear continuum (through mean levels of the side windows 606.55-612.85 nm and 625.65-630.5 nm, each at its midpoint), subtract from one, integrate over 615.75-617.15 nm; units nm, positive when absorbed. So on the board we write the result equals 0.058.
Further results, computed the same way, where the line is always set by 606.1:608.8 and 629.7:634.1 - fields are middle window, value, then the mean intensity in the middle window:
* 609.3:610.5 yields 0.03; 6.93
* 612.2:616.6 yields 0.11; 6.86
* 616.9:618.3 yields 0.03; 6.84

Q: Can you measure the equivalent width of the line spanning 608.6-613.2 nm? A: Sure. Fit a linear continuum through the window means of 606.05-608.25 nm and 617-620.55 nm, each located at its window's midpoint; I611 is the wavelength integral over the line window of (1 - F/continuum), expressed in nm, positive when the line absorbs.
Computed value 0.03 nm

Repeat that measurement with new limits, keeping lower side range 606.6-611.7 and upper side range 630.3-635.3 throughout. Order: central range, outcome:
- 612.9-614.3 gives 0.05 nm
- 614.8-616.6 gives 0.04 nm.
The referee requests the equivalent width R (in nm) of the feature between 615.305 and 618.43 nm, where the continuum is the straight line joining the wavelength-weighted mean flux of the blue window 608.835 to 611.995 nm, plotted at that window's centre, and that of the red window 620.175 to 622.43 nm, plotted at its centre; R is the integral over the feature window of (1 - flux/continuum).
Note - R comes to 0.06 nm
